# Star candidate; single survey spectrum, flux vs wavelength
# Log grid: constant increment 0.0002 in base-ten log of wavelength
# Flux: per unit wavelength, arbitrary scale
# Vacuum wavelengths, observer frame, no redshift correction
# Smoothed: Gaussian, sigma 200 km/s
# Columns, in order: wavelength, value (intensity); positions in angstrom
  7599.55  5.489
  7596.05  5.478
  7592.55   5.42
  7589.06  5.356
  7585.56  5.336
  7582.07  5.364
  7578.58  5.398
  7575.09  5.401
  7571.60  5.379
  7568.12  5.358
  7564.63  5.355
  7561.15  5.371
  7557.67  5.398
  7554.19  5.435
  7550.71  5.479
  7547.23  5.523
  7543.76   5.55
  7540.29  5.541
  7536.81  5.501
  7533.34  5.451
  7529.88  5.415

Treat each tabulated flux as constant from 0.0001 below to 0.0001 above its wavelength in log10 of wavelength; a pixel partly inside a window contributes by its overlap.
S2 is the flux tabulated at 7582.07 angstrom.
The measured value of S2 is 5.364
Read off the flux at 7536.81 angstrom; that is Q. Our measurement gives 5.501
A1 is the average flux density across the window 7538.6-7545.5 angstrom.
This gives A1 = 5.55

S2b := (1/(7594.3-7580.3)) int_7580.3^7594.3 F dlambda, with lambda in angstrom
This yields 5.37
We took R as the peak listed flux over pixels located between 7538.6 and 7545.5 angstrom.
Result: 5.55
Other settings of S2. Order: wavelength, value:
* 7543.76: 5.55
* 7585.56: 5.336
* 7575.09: 5.401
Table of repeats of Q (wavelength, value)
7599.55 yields 5.489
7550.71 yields 5.479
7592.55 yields 5.42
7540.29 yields 5.541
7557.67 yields 5.398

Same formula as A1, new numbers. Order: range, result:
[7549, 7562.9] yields 5.42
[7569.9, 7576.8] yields 5.39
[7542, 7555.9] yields 5.5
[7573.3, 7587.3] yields 5.37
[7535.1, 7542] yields 5.51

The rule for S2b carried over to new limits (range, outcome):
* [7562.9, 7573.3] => 5.36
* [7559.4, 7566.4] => 5.36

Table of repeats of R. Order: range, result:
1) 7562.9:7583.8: 5.401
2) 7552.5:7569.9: 5.435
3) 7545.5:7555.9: 5.523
